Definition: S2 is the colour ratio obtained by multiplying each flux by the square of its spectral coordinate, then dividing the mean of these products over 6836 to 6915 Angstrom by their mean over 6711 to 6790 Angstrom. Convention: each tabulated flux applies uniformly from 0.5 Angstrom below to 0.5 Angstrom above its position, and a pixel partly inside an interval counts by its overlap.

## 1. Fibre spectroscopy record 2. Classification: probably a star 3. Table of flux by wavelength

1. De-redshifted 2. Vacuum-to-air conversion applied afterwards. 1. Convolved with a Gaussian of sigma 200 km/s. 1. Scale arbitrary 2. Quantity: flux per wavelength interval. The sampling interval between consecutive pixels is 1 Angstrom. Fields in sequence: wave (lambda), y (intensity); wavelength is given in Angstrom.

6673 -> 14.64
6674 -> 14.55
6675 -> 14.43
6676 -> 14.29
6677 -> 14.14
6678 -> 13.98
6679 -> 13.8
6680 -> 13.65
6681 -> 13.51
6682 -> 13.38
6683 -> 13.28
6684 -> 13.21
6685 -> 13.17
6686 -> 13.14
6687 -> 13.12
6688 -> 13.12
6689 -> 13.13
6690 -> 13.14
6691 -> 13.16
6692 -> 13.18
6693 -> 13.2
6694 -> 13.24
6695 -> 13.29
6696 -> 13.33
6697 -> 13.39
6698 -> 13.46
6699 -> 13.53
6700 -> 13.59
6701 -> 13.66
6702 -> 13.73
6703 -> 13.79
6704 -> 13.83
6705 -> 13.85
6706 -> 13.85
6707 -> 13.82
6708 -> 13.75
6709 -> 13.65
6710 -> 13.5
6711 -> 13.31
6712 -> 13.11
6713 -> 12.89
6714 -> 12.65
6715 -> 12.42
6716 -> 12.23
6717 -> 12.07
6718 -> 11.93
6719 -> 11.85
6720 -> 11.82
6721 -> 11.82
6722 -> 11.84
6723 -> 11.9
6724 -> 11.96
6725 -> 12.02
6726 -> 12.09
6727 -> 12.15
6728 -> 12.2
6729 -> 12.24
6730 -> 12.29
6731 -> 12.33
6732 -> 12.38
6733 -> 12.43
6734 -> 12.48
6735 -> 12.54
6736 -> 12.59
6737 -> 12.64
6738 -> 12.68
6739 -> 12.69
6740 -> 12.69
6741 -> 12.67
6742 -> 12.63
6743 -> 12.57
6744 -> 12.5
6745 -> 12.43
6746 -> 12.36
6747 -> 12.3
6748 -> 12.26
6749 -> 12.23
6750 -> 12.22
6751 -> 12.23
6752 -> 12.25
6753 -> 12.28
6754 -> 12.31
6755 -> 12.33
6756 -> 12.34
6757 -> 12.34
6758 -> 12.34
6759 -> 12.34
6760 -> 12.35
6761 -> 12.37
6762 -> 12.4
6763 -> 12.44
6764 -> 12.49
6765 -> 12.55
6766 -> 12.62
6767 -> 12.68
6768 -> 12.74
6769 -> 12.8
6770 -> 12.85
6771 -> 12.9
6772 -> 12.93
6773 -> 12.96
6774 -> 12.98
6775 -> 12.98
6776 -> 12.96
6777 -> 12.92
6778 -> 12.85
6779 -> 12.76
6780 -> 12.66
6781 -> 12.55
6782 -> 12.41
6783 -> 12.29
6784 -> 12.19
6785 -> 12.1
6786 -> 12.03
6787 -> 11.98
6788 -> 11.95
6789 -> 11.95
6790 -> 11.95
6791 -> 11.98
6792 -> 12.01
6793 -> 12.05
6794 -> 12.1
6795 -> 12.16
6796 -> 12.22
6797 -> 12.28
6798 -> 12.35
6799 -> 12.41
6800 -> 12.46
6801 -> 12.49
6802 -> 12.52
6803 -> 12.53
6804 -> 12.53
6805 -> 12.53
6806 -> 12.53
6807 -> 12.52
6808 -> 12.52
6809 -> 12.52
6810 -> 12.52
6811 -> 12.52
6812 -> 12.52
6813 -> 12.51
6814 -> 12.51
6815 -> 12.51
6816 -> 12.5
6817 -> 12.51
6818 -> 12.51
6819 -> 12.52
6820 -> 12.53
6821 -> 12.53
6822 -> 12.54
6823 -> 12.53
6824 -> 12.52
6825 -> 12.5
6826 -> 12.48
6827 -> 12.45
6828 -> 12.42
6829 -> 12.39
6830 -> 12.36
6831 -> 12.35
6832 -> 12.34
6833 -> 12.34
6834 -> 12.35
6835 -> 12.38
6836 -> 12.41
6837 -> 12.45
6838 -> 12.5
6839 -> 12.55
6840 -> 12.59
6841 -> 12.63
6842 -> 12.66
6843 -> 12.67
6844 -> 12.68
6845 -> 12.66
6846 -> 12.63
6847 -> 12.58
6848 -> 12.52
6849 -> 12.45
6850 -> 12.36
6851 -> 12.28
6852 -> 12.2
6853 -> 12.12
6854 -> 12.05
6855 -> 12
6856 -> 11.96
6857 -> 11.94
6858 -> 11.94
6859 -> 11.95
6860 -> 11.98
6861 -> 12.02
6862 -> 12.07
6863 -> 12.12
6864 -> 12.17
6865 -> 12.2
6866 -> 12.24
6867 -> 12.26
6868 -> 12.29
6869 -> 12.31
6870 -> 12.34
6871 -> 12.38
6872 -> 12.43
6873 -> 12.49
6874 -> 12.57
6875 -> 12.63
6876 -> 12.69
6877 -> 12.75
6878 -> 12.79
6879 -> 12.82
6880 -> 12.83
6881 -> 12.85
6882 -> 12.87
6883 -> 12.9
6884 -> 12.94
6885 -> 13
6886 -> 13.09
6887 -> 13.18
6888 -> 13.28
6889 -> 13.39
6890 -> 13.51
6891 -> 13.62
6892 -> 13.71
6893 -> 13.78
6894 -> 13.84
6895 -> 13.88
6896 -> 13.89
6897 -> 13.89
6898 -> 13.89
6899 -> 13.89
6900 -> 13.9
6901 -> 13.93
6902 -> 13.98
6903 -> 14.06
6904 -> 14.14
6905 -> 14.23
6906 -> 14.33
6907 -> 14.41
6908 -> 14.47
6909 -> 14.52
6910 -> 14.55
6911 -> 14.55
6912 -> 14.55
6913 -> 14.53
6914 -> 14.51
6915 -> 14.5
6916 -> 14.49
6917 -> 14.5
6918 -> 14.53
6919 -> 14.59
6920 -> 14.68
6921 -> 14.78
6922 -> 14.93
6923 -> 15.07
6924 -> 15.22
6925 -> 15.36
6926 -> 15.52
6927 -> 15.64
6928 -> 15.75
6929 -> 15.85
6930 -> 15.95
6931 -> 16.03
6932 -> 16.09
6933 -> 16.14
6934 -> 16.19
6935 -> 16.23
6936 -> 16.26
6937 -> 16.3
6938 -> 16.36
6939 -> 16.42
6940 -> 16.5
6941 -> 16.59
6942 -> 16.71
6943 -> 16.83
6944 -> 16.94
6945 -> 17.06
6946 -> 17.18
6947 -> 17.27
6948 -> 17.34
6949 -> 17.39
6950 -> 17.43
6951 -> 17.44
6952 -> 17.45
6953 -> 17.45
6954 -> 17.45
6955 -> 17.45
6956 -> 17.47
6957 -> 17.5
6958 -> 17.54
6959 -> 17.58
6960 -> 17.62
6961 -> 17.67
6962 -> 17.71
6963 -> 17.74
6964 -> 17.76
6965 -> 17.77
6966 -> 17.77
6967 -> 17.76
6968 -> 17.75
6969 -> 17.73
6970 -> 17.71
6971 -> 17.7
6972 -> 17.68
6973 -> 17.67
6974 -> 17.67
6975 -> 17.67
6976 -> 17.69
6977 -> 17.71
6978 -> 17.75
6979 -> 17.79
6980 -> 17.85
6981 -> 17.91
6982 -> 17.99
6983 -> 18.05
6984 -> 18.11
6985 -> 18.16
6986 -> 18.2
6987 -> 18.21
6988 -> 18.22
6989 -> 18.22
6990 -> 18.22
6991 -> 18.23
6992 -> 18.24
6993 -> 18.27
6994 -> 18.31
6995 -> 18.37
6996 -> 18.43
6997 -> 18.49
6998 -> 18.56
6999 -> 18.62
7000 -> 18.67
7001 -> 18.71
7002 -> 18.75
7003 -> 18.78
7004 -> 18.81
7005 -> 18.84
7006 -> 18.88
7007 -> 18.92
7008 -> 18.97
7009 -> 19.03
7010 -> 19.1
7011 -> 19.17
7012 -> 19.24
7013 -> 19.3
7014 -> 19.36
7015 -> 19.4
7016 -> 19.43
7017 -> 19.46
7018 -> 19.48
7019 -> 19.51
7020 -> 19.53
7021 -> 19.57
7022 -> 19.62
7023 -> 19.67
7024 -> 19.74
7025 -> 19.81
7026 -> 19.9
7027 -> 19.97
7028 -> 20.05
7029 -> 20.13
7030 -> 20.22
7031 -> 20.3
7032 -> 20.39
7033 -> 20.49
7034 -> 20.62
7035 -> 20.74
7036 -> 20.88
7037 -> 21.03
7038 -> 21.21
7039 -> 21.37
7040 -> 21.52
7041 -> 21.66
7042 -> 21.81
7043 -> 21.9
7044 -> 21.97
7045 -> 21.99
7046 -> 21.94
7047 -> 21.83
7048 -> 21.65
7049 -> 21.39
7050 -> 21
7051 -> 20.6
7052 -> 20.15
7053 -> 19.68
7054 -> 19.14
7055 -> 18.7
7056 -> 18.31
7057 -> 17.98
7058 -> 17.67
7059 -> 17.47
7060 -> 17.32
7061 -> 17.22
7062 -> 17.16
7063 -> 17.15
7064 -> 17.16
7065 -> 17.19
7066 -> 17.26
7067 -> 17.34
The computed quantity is 1.09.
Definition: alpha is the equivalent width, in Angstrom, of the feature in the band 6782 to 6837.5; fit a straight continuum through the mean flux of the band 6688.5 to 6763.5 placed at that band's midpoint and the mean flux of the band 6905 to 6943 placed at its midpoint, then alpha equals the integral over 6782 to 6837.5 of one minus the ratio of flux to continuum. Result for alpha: 5.8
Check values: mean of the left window 12.7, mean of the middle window 12.4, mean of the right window 15.3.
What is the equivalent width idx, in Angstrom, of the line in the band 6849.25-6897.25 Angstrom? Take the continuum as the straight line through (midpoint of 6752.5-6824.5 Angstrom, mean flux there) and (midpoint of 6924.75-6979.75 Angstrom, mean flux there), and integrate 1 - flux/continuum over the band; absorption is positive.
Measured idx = 7.1 Angstrom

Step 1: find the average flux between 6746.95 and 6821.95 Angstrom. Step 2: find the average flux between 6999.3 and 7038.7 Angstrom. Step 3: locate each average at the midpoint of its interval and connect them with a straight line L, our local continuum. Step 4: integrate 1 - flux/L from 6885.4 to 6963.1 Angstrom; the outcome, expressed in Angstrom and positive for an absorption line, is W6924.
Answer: 6.0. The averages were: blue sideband 12.4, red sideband 19.6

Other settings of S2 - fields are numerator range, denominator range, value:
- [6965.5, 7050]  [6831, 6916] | 1.54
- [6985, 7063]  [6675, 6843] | 1.66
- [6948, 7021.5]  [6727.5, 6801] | 1.56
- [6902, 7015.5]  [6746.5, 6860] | 1.44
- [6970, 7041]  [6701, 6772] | 1.64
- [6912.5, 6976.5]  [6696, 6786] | 1.39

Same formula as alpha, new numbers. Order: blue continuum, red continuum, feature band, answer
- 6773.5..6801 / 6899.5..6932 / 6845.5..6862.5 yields 1.79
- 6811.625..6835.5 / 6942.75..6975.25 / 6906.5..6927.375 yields 1.57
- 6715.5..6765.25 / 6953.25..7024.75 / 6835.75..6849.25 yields 2.03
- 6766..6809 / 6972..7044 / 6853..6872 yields 3.38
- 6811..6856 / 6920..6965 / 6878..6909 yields 2.42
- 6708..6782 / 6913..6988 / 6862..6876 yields 2.56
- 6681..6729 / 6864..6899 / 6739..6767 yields 1.22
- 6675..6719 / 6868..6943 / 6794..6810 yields 1.61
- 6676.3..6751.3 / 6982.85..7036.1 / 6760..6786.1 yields 2.76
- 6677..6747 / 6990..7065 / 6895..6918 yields 3.70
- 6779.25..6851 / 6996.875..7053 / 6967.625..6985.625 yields 0.47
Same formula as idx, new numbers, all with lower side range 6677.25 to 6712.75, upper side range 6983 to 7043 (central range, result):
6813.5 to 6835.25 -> 4.7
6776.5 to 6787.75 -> 2.0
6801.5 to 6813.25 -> 2.3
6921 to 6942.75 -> 2.4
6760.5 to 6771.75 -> 1.6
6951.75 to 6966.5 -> 0.6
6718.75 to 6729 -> 1.5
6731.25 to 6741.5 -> 1.2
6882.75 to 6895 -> 2.7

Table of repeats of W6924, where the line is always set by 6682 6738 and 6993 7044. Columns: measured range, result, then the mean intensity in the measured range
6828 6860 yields 7.0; 12.4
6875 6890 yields 3.4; 13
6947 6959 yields 0.5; 17.4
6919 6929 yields 1.4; 15.2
